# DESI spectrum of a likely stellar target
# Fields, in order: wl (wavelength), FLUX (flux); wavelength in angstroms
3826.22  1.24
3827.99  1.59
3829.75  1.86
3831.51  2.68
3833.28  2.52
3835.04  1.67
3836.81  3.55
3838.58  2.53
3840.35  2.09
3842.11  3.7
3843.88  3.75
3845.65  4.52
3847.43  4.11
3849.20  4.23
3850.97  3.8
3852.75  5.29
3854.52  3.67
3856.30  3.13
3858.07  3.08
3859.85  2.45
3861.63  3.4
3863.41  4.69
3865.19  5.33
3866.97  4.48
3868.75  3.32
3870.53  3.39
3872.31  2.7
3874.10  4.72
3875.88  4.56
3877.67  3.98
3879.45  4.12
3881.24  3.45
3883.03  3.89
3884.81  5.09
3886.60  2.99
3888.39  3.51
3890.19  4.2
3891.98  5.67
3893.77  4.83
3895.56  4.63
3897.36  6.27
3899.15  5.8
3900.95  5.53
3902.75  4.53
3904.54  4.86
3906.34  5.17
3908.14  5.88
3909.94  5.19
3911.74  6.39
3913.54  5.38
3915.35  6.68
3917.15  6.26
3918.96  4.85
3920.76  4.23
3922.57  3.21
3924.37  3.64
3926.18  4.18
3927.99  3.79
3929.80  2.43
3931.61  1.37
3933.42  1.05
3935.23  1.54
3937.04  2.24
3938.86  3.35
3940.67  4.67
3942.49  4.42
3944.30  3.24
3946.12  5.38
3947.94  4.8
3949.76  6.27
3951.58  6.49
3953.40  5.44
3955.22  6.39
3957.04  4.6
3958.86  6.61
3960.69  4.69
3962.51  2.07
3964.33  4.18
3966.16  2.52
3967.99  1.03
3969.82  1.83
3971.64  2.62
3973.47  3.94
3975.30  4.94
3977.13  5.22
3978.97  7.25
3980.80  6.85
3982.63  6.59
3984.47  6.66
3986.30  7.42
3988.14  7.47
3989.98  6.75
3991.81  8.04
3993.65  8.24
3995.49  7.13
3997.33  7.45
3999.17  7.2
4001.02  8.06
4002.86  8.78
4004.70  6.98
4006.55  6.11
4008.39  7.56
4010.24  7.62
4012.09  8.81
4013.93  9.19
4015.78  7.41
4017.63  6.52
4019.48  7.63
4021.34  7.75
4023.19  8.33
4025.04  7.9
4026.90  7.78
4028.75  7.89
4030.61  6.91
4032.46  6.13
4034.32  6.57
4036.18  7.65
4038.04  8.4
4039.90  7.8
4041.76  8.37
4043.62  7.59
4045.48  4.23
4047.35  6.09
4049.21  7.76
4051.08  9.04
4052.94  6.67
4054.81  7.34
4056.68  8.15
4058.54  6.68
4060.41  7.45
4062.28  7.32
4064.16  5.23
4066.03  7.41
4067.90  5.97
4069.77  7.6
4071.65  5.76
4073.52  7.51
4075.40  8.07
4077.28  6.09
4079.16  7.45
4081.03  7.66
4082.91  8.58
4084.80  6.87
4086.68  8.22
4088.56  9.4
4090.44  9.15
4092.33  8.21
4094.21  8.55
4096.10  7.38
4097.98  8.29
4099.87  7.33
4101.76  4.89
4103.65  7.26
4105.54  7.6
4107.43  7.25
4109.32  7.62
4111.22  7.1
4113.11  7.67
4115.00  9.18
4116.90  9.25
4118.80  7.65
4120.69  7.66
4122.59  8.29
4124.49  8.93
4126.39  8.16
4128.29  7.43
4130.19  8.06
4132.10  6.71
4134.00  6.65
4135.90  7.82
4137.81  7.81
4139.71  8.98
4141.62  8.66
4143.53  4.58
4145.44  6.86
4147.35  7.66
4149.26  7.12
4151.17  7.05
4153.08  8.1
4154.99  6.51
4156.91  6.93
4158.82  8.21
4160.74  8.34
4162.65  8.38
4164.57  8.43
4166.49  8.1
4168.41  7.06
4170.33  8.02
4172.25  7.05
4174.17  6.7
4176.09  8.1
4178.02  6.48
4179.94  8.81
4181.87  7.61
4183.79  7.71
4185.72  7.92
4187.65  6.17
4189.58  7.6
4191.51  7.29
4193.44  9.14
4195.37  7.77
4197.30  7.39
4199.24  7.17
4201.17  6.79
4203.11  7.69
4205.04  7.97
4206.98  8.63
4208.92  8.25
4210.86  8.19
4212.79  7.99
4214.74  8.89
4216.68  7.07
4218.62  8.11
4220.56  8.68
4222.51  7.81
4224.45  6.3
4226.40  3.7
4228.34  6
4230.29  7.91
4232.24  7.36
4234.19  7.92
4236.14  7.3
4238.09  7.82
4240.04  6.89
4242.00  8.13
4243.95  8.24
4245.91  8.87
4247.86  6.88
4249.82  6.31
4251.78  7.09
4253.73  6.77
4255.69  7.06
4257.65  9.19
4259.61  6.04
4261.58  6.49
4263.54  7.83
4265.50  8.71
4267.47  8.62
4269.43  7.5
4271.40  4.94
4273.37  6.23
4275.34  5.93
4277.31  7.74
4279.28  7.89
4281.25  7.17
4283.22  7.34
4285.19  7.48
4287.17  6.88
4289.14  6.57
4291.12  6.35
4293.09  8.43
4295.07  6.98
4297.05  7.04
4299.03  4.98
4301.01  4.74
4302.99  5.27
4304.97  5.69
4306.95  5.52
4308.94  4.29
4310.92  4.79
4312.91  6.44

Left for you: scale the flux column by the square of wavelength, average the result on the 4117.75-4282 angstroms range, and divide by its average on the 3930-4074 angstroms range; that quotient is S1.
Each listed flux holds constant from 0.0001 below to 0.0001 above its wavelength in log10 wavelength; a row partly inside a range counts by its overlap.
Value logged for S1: 1.3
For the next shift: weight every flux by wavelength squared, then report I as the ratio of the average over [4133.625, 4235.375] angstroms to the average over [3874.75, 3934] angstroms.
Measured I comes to 1.9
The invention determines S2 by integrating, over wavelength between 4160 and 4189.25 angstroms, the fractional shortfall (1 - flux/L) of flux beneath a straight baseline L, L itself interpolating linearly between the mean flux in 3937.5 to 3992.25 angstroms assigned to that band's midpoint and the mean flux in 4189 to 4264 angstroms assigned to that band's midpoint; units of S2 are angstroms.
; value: -2.72 angstroms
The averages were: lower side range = 5.01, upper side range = 7.5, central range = 7.65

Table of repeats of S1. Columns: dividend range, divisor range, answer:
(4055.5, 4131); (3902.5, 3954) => 1.89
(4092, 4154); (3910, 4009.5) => 1.60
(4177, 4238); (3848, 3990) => 1.95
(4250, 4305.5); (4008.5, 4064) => 1.04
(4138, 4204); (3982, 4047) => 1.09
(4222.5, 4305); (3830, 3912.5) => 2.06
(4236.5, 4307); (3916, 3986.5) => 1.90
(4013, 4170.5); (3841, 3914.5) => 1.91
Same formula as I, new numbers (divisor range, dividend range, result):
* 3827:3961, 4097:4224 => 2.11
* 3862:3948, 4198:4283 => 2.04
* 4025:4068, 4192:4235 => 1.14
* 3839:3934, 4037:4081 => 1.84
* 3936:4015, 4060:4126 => 1.40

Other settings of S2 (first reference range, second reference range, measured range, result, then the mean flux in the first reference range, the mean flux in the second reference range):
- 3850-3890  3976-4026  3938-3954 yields 2.9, 3.87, 7.43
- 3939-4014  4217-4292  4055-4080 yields -2.8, 5.83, 7.21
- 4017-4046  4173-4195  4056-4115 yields 0.2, 7.39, 7.59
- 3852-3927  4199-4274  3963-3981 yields 4.6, 4.49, 7.43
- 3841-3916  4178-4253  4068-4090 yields -4.4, 4.43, 7.55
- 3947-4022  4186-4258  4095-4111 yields -0.9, 6.17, 7.51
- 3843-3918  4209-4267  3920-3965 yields 9.1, 4.5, 7.46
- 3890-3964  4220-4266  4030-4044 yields -4.8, 4.59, 7.28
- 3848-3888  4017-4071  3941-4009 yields 3.2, 3.9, 7.24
